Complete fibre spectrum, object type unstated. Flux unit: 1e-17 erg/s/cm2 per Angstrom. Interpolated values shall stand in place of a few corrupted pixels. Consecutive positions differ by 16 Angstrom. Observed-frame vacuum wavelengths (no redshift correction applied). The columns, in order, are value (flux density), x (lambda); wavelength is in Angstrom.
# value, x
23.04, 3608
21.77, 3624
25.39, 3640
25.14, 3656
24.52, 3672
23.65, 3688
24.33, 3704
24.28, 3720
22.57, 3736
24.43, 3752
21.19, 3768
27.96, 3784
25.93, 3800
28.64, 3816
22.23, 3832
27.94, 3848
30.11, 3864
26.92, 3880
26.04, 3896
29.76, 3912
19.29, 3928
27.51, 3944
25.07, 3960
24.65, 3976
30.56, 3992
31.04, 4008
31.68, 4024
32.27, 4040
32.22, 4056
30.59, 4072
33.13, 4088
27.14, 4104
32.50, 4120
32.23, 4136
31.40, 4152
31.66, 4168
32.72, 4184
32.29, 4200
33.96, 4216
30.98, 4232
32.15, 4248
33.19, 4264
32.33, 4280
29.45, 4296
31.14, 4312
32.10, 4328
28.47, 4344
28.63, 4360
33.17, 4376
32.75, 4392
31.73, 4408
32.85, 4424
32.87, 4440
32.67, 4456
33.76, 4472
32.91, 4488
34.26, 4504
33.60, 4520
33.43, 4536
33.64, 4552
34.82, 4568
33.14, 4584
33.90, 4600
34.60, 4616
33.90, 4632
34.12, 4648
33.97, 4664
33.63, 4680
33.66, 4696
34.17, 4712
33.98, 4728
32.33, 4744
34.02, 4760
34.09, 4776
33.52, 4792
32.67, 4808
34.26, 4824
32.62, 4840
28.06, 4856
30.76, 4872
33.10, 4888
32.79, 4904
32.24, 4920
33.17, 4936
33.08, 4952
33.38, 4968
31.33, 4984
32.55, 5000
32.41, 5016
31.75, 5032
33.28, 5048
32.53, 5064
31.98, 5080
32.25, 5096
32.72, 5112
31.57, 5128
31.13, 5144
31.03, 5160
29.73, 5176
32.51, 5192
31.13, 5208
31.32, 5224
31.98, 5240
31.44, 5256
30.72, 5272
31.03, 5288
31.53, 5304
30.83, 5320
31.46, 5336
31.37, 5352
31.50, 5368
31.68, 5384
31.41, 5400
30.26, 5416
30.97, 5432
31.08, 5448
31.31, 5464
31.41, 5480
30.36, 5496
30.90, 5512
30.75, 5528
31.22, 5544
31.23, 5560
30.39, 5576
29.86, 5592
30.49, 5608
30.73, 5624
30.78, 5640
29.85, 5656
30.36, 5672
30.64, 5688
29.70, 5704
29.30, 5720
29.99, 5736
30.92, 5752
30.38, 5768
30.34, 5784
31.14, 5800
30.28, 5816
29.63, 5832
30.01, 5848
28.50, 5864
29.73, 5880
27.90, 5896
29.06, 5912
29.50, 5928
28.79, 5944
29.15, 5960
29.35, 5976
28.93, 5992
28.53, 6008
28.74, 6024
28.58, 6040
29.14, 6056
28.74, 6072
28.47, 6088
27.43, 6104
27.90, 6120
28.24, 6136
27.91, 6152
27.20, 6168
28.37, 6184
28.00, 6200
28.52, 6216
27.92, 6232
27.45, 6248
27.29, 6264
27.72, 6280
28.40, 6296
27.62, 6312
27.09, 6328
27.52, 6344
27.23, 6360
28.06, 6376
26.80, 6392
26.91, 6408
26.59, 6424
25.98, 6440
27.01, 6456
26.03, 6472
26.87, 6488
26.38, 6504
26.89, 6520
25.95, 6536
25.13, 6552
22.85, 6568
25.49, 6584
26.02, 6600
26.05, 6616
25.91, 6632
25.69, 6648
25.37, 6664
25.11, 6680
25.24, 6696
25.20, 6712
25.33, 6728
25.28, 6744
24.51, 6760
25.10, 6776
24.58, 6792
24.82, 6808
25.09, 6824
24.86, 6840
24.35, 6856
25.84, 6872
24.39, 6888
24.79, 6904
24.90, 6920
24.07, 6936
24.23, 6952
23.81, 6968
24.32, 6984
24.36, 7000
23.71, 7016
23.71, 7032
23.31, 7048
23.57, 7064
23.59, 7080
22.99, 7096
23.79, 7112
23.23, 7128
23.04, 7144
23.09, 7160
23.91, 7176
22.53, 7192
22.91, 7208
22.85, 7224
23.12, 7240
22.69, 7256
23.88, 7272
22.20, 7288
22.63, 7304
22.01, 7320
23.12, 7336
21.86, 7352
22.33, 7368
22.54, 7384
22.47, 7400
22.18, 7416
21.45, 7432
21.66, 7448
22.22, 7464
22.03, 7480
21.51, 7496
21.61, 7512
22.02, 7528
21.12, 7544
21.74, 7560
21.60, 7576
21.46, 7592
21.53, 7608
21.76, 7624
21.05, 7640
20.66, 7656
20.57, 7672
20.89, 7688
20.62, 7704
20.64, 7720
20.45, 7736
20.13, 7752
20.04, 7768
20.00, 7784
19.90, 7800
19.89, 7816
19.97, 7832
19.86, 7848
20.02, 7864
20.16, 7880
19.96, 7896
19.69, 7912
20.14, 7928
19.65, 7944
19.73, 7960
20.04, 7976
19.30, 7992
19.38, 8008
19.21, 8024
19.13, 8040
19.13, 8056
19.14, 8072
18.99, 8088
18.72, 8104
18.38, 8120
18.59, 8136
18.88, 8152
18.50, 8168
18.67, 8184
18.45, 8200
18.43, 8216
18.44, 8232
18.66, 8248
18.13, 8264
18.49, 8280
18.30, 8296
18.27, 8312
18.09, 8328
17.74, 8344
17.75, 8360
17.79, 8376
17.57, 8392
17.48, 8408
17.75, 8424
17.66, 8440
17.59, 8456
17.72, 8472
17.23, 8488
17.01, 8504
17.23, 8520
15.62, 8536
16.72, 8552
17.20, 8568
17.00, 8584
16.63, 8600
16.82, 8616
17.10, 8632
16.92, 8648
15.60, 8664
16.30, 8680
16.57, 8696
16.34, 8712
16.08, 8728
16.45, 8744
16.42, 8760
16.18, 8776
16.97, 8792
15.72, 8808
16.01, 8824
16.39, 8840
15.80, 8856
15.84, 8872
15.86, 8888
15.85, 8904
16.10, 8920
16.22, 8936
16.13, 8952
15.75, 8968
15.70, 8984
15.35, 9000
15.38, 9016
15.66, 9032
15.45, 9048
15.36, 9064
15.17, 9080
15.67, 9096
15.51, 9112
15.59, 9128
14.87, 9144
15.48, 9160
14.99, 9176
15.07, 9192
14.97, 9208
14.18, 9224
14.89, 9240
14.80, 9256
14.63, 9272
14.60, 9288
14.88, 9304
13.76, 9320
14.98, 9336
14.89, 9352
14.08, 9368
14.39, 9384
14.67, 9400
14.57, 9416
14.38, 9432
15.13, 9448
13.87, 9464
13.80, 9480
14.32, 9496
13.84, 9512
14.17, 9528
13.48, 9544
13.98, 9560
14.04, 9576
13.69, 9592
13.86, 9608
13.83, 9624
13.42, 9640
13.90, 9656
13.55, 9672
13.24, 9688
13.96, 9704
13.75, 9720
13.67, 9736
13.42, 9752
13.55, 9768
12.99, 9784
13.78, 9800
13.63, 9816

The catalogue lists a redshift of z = 0.00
